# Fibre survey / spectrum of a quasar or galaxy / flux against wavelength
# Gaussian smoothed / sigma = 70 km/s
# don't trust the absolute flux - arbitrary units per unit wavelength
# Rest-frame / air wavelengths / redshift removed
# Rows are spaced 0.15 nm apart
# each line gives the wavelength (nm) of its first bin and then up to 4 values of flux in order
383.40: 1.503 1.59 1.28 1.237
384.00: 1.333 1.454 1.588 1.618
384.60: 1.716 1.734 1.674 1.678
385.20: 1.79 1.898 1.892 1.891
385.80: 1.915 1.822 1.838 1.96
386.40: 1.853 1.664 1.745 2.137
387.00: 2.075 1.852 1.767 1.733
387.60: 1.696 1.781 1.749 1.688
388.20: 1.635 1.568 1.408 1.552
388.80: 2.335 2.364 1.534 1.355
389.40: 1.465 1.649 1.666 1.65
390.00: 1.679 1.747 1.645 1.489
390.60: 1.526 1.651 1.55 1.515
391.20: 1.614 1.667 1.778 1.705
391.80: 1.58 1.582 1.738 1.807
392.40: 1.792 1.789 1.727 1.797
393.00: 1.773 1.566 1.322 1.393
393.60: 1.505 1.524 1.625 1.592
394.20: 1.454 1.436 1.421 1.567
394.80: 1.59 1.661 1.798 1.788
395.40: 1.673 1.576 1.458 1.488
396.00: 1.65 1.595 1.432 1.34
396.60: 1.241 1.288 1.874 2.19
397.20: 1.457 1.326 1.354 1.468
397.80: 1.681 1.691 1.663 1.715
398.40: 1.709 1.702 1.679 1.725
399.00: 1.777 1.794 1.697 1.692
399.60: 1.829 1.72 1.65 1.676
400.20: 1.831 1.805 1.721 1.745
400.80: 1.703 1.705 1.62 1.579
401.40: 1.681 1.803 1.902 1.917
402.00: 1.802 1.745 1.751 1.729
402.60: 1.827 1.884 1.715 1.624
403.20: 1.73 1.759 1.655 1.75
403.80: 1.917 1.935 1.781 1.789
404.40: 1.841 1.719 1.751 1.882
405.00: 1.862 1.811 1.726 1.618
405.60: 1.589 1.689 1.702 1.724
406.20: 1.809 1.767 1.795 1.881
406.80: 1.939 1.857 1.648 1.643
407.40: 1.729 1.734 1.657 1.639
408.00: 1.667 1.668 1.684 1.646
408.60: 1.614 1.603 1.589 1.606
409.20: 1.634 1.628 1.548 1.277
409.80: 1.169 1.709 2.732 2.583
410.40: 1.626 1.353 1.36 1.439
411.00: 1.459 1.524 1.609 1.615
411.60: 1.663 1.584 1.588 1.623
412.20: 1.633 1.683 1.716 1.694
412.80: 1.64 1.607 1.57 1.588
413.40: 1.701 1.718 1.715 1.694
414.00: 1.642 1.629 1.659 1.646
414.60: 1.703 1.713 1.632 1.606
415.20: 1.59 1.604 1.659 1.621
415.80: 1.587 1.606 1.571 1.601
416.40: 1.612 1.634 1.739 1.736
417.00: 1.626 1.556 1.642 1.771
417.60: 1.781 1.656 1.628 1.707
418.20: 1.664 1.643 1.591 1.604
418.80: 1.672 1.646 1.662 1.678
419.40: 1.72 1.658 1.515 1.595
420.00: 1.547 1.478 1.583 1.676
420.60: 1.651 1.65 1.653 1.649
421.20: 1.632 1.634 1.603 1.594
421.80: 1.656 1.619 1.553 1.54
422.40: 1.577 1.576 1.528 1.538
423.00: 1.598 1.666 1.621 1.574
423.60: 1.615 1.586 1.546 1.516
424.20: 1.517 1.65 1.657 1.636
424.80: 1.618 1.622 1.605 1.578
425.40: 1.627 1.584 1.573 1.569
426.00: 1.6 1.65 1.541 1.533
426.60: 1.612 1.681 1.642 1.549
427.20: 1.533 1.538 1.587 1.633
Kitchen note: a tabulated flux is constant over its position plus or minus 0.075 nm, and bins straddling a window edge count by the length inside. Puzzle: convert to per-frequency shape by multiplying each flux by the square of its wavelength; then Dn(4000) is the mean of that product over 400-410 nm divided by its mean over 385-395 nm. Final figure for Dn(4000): 1.1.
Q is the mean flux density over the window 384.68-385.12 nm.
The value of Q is 1.7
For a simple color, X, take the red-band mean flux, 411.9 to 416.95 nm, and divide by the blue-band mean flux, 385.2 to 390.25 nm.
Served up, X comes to 0.93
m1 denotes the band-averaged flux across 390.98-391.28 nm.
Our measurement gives 1.57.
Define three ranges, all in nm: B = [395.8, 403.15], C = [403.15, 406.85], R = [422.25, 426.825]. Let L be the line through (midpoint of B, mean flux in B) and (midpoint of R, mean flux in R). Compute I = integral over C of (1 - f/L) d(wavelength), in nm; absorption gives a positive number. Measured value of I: -0.26 nm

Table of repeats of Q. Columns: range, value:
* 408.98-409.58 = 1.6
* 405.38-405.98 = 1.65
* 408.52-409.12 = 1.6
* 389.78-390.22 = 1.69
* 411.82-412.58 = 1.65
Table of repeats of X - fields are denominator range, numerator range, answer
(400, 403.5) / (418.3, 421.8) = 0.93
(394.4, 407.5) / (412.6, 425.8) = 0.96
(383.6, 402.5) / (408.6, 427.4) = 0.97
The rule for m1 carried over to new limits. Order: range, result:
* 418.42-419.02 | 1.63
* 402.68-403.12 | 1.74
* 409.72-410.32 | 2.04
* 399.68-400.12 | 1.68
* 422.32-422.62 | 1.58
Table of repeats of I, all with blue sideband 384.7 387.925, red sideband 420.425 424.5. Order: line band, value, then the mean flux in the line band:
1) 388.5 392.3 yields 0.28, 1.67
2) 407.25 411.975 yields 0.11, 1.64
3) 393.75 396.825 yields 0.41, 1.53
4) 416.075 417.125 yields 0.00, 1.64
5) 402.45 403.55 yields -0.01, 1.74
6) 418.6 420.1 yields -0.01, 1.63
